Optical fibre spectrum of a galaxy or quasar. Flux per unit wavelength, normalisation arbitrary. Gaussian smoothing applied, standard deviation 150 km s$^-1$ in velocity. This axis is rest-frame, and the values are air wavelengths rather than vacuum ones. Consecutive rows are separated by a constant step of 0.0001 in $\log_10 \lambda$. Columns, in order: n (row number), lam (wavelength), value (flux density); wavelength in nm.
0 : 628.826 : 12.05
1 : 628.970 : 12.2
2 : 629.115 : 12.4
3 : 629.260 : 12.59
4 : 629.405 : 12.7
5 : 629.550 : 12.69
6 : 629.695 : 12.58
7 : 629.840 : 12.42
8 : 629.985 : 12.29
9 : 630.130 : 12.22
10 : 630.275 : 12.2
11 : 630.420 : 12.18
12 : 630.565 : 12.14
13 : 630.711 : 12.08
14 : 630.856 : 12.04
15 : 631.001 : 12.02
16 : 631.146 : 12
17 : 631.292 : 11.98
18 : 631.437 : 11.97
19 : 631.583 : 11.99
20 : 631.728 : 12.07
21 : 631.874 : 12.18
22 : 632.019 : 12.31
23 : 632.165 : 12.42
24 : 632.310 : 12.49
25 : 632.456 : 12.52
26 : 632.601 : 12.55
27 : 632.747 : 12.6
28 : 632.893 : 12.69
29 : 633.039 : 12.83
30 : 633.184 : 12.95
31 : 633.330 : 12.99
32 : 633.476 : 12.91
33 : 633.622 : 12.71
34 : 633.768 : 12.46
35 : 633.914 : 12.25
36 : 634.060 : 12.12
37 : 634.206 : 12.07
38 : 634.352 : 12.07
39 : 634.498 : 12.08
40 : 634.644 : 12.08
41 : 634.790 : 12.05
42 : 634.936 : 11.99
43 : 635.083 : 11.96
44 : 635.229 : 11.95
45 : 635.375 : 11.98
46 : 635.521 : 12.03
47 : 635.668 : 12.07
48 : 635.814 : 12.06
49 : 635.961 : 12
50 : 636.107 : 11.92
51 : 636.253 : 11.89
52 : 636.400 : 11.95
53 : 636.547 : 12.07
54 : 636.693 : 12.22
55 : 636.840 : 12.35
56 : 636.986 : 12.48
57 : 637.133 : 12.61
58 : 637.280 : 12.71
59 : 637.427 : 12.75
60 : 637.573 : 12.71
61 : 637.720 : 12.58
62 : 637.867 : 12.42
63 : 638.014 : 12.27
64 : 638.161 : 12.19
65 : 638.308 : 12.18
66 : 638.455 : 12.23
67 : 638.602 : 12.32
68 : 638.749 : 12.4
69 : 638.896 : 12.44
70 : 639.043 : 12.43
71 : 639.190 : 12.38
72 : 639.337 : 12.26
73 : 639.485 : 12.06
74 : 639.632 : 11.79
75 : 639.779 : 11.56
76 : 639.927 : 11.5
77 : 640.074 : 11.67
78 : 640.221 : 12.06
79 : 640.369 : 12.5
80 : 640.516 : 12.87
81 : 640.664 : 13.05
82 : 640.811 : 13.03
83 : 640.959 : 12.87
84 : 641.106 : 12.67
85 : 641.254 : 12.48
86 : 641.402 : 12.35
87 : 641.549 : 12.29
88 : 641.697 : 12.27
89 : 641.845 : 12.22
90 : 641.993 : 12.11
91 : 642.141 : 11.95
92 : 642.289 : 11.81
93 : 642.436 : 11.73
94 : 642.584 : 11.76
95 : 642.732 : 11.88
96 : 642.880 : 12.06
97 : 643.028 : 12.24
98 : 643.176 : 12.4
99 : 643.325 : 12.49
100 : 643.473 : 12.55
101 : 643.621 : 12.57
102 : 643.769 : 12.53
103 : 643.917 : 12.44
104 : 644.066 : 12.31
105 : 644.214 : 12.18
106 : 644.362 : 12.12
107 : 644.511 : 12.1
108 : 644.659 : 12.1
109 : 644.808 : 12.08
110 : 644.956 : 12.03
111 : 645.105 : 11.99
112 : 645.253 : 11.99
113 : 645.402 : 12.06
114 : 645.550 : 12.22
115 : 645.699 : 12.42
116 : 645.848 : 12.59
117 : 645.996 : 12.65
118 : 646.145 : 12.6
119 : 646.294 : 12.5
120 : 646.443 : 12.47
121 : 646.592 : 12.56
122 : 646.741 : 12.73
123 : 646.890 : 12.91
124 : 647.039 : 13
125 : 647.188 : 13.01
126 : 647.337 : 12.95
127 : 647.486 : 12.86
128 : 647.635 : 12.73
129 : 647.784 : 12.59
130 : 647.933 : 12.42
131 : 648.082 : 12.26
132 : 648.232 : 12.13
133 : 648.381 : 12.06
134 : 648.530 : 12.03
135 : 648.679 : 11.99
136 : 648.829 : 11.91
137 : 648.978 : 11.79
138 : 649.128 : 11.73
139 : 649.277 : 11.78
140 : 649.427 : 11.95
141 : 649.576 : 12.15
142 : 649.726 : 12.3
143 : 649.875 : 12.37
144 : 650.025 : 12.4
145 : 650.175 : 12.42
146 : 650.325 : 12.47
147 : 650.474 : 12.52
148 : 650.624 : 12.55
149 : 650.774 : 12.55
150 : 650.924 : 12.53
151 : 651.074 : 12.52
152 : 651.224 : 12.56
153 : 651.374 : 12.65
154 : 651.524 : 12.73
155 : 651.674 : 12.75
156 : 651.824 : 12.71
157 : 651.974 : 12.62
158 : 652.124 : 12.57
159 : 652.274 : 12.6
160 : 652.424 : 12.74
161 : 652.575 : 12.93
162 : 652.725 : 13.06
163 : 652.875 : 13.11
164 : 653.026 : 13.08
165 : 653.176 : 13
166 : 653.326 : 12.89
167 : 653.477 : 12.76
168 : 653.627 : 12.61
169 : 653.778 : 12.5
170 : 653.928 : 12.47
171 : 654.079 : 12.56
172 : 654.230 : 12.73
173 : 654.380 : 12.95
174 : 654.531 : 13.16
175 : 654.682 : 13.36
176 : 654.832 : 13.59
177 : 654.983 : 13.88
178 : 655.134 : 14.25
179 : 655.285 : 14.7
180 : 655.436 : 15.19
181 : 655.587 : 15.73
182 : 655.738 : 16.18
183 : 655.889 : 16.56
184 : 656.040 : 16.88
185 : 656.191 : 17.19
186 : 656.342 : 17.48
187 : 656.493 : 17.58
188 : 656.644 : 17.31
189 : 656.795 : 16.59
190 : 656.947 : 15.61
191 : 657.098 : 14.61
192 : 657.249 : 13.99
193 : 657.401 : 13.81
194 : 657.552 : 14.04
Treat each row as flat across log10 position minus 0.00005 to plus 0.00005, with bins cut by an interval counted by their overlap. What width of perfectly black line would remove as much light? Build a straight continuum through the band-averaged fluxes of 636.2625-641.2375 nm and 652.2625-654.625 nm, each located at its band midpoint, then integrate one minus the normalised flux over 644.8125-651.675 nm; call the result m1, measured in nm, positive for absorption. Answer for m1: 0.14 nm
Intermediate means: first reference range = 12.3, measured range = 12.4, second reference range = 12.8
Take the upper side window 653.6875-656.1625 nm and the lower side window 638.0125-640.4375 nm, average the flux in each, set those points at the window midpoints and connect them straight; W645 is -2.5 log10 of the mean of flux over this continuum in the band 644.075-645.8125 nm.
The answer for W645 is 0.07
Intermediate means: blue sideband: 12.1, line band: 12.1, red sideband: 14.2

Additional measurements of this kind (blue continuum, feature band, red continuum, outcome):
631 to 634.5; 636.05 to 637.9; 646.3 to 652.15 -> 0.00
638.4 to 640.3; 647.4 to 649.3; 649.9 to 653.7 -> 0.03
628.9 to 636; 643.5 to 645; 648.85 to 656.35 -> 0.05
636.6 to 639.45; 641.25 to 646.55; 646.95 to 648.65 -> 0.02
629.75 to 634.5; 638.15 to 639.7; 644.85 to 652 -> 0.01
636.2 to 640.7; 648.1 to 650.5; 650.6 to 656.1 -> 0.08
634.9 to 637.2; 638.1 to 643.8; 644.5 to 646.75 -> 0.00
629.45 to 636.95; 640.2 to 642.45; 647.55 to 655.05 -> 0.00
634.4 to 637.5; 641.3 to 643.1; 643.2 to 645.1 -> 0.02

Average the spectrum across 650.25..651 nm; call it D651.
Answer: 12.5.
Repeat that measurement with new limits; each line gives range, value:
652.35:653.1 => 13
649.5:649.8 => 12.2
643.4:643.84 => 12.6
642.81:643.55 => 12.3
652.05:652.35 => 12.6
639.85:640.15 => 11.6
